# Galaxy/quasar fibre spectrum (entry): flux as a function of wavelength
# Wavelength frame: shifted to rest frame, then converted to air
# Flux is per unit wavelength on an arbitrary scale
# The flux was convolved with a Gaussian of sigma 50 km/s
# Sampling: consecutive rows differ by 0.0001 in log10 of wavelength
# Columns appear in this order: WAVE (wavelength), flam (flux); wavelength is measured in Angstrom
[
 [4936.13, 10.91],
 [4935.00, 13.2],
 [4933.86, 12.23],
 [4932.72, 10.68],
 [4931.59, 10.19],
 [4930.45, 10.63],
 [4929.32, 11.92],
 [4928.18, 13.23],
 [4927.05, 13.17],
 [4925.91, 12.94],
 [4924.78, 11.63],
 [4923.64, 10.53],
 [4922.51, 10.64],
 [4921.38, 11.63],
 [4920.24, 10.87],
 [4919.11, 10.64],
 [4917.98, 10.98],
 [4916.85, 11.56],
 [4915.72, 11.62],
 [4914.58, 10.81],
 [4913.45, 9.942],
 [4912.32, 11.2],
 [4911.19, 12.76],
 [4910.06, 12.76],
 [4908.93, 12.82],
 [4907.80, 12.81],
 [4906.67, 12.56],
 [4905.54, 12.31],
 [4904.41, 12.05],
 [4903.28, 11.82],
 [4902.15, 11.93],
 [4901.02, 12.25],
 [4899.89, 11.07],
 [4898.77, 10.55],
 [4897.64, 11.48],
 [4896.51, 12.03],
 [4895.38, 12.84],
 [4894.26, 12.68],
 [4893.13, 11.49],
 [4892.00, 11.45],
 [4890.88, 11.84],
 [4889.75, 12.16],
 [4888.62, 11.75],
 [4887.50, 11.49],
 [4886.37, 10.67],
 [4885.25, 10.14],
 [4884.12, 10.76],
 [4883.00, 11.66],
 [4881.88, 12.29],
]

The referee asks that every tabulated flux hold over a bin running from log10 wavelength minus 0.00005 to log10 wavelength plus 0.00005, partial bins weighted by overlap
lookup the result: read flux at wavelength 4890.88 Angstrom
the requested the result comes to 11.84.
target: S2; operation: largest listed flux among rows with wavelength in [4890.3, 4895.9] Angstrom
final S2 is 12.84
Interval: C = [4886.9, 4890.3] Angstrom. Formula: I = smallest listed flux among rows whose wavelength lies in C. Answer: 11.49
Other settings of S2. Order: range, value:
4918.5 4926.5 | 12.94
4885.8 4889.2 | 11.75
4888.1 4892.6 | 12.16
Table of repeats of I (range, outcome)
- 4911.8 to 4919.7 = 9.942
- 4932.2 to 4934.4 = 10.68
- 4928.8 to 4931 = 10.63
